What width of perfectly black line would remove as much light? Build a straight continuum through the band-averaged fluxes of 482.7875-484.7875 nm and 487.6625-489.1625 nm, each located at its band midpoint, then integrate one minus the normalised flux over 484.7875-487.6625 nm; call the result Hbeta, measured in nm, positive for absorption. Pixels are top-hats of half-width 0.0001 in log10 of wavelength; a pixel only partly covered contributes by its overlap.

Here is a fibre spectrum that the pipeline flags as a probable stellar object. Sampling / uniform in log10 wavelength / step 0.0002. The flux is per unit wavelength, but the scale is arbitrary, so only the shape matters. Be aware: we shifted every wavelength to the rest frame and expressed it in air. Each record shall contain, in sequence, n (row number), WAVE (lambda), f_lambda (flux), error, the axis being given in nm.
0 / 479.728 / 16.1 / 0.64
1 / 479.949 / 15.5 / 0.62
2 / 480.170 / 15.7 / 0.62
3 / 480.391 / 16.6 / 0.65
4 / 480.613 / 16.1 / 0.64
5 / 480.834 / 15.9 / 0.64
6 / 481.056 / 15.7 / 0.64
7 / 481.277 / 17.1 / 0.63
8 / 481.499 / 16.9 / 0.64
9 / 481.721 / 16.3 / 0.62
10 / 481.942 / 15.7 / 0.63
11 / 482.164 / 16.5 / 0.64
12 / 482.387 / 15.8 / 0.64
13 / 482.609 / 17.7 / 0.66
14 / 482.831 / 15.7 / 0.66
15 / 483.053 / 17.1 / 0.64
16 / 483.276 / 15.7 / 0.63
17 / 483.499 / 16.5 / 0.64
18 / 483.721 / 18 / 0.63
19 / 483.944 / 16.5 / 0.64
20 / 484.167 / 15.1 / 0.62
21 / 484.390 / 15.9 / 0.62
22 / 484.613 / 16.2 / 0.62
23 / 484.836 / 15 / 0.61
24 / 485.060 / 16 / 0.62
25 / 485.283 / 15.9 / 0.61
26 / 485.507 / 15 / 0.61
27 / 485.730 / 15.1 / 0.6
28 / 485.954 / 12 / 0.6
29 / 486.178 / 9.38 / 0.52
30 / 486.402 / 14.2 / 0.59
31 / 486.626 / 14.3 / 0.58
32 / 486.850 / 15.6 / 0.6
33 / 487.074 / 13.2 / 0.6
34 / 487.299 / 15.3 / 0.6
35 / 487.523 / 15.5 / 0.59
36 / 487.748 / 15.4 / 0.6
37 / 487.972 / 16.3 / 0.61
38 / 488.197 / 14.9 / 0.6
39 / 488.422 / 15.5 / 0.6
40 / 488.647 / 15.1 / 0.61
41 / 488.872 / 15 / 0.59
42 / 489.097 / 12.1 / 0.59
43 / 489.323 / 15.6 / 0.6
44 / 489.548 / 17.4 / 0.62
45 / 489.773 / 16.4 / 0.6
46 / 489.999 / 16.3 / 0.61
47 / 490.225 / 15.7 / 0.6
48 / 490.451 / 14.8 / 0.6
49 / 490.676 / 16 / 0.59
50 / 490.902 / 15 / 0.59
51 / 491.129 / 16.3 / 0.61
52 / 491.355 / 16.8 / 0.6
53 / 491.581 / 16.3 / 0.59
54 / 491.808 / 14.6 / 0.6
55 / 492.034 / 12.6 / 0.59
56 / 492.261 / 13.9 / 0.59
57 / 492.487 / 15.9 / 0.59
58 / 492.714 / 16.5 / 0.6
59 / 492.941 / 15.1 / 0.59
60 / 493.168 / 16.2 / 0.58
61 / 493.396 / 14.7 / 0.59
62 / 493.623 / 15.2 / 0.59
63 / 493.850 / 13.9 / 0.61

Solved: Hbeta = 0.23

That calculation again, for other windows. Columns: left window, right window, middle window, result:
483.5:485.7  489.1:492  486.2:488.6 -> 0.15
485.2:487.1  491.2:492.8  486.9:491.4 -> -0.26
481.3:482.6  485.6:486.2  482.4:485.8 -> -0.42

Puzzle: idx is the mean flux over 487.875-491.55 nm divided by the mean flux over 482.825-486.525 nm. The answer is 1.0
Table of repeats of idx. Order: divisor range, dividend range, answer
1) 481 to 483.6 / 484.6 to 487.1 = 0.87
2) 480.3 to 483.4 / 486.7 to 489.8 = 0.93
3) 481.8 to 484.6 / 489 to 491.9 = 0.96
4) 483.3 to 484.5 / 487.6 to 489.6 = 0.93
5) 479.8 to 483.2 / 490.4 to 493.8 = 0.94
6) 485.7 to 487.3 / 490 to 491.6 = 1.18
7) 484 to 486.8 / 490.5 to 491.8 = 1.09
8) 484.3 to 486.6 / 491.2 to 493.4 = 1.06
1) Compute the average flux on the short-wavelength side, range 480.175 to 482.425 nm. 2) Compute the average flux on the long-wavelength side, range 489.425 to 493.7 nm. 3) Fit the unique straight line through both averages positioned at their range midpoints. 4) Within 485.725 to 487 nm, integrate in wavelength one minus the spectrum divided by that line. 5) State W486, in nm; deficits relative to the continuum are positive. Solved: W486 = 0.21 nm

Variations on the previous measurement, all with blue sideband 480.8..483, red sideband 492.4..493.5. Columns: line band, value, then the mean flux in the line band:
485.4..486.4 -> 0.193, 13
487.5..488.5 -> 0.029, 15.5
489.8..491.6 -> -0.010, 15.9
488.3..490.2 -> 0.056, 15.4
